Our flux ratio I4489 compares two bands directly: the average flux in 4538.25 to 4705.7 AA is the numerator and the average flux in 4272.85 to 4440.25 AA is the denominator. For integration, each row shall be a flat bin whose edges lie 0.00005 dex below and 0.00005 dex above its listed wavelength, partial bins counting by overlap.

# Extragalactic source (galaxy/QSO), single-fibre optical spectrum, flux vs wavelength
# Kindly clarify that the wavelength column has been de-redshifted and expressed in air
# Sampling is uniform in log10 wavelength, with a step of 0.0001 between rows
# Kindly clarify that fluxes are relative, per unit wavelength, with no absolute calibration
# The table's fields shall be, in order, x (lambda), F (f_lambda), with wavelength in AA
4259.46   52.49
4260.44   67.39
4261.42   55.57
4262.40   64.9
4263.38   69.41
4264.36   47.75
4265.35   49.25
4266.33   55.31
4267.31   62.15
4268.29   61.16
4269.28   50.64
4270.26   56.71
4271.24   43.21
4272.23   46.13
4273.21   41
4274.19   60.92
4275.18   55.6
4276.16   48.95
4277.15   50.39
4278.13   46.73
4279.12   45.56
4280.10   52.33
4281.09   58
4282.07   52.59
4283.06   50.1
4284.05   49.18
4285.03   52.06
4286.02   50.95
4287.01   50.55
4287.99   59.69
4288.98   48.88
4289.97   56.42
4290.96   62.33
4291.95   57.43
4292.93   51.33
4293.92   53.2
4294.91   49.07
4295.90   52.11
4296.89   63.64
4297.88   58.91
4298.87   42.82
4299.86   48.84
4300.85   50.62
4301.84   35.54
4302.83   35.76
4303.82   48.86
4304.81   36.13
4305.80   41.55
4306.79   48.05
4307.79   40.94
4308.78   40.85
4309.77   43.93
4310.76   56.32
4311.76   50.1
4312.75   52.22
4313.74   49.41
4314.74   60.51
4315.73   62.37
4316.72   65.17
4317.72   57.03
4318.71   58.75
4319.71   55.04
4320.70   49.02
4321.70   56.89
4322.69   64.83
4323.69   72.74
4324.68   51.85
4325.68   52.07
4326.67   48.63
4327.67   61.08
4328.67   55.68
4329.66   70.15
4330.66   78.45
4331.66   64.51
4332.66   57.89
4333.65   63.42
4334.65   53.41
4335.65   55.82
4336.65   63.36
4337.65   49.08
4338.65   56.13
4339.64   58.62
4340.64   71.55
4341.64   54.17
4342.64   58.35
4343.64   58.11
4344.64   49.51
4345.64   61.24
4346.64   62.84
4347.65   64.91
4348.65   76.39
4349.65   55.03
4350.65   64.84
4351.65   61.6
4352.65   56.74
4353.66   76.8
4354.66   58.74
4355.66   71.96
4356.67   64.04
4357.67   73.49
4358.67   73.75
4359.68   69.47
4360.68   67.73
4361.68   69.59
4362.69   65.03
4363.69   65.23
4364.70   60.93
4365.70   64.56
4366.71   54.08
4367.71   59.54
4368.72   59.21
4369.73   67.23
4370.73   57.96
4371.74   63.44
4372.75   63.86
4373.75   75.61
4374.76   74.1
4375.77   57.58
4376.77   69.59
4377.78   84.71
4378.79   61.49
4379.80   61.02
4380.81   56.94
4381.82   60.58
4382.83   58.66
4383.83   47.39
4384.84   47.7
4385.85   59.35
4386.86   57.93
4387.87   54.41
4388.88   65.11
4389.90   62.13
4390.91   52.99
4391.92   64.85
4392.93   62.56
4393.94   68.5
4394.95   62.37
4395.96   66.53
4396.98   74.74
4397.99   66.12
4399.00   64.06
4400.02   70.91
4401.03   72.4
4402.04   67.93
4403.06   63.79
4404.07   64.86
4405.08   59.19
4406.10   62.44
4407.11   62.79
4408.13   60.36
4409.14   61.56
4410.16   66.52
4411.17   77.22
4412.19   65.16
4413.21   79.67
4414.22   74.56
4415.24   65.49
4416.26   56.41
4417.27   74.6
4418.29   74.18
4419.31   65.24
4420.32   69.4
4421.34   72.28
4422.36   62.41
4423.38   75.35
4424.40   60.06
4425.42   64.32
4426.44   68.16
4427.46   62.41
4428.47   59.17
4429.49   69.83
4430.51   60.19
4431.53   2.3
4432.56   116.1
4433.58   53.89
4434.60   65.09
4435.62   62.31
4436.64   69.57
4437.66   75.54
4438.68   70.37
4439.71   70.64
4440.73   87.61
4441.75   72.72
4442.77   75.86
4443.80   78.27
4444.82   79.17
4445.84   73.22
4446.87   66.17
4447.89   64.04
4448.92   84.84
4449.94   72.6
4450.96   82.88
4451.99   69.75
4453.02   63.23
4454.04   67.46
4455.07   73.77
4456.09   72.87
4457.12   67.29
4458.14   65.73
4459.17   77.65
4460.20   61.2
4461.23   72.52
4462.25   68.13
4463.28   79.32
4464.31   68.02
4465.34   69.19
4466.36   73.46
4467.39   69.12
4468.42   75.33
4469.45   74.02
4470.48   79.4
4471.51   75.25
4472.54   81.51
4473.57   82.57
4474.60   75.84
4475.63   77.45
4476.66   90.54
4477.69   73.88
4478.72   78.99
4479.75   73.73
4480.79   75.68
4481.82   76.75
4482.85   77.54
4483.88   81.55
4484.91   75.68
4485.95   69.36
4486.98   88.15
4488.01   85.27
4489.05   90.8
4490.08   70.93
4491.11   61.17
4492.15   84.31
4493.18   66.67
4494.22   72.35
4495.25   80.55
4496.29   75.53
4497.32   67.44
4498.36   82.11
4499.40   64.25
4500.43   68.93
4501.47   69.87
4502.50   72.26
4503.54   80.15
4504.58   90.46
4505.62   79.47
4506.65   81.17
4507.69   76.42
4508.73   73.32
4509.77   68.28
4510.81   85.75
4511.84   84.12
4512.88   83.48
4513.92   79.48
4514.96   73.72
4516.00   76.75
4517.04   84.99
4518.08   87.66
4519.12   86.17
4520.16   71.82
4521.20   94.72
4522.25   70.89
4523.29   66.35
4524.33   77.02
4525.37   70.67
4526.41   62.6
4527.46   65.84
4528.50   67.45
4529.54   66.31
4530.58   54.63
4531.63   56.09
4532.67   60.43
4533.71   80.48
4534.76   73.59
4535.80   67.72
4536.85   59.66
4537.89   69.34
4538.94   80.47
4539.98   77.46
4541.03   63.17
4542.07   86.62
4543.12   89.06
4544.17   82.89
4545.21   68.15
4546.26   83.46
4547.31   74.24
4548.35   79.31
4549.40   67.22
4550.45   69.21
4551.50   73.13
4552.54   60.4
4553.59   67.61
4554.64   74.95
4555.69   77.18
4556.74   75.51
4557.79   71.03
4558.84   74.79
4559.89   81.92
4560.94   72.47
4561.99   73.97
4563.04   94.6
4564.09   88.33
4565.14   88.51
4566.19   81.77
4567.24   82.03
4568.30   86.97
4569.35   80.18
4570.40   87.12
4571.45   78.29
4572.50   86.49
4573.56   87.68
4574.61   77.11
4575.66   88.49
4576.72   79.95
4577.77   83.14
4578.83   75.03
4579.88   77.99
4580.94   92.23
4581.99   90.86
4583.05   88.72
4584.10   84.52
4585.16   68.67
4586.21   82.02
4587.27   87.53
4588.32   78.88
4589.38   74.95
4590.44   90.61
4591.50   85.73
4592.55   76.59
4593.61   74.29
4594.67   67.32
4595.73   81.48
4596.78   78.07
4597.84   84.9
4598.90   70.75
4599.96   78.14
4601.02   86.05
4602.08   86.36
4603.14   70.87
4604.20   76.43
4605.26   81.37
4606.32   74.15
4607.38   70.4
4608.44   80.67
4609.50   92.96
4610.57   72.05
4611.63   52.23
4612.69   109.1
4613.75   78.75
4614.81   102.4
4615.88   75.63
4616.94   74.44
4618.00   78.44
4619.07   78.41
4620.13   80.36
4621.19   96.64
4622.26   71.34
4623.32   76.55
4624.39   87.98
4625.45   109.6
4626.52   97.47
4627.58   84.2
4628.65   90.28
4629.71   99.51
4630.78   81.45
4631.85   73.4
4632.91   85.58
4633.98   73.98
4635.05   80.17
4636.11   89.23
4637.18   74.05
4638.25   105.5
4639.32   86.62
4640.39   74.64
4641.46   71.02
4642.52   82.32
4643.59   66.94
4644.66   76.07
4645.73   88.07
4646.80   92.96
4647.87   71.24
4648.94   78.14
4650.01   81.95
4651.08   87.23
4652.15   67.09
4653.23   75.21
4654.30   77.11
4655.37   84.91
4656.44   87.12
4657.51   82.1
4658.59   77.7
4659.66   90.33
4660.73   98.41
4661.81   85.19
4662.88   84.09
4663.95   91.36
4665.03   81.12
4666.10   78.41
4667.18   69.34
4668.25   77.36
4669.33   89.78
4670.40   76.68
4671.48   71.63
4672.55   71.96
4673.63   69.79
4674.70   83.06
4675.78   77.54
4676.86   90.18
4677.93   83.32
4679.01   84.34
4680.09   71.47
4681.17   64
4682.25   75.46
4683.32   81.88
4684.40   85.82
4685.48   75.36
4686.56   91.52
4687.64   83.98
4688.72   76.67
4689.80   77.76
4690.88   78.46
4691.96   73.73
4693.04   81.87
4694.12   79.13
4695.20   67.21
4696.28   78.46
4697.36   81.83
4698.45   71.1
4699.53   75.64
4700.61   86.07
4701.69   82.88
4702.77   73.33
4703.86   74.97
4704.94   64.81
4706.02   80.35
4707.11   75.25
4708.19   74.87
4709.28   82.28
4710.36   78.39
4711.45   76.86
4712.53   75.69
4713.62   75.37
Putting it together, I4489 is 1.33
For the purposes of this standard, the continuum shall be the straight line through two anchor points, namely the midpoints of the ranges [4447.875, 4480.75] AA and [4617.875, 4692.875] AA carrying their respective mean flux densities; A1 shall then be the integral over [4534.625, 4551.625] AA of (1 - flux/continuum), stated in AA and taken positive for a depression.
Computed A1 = 0.6 AA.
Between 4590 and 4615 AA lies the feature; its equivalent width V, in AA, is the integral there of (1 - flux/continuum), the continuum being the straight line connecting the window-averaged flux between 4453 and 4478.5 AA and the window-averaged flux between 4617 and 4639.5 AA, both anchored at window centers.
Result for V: 1.2 AA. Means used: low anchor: 73.7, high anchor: 85.5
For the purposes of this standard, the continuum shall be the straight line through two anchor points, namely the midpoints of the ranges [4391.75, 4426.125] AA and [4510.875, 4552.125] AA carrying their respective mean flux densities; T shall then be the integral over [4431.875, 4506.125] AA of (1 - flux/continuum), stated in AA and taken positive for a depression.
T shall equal -4.3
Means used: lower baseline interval 67.1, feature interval 74.6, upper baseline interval 74.1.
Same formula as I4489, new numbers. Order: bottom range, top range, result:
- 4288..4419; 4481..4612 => 1.28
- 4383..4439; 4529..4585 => 1.19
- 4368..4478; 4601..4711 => 1.18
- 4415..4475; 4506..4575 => 1.08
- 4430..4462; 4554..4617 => 1.15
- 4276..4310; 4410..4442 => 1.37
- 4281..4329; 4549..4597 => 1.52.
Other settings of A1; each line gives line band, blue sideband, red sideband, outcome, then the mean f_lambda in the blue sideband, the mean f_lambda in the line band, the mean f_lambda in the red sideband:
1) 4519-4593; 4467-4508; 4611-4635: 3.3 AA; 76.8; 77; 84.3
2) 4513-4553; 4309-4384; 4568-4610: 1.7 AA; 61.4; 73.3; 81.1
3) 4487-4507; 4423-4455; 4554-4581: -0.4 AA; 69.2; 76.3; 81.2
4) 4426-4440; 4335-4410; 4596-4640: 0.7 AA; 63.1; 64.6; 82.8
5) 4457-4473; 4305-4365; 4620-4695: -0.9 AA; 59.5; 72.4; 81.6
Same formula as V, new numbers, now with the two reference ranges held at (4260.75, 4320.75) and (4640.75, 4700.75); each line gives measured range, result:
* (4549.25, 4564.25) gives -0.7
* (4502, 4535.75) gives -3.2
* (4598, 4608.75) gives -0.4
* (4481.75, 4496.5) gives -2.4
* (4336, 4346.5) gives -0.5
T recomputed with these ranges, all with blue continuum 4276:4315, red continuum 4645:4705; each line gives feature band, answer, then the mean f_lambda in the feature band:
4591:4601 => -0.59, 77.9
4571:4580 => -1.23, 81.8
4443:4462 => -2.91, 71.8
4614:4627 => -1.74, 85.5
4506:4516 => -1.72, 78.4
